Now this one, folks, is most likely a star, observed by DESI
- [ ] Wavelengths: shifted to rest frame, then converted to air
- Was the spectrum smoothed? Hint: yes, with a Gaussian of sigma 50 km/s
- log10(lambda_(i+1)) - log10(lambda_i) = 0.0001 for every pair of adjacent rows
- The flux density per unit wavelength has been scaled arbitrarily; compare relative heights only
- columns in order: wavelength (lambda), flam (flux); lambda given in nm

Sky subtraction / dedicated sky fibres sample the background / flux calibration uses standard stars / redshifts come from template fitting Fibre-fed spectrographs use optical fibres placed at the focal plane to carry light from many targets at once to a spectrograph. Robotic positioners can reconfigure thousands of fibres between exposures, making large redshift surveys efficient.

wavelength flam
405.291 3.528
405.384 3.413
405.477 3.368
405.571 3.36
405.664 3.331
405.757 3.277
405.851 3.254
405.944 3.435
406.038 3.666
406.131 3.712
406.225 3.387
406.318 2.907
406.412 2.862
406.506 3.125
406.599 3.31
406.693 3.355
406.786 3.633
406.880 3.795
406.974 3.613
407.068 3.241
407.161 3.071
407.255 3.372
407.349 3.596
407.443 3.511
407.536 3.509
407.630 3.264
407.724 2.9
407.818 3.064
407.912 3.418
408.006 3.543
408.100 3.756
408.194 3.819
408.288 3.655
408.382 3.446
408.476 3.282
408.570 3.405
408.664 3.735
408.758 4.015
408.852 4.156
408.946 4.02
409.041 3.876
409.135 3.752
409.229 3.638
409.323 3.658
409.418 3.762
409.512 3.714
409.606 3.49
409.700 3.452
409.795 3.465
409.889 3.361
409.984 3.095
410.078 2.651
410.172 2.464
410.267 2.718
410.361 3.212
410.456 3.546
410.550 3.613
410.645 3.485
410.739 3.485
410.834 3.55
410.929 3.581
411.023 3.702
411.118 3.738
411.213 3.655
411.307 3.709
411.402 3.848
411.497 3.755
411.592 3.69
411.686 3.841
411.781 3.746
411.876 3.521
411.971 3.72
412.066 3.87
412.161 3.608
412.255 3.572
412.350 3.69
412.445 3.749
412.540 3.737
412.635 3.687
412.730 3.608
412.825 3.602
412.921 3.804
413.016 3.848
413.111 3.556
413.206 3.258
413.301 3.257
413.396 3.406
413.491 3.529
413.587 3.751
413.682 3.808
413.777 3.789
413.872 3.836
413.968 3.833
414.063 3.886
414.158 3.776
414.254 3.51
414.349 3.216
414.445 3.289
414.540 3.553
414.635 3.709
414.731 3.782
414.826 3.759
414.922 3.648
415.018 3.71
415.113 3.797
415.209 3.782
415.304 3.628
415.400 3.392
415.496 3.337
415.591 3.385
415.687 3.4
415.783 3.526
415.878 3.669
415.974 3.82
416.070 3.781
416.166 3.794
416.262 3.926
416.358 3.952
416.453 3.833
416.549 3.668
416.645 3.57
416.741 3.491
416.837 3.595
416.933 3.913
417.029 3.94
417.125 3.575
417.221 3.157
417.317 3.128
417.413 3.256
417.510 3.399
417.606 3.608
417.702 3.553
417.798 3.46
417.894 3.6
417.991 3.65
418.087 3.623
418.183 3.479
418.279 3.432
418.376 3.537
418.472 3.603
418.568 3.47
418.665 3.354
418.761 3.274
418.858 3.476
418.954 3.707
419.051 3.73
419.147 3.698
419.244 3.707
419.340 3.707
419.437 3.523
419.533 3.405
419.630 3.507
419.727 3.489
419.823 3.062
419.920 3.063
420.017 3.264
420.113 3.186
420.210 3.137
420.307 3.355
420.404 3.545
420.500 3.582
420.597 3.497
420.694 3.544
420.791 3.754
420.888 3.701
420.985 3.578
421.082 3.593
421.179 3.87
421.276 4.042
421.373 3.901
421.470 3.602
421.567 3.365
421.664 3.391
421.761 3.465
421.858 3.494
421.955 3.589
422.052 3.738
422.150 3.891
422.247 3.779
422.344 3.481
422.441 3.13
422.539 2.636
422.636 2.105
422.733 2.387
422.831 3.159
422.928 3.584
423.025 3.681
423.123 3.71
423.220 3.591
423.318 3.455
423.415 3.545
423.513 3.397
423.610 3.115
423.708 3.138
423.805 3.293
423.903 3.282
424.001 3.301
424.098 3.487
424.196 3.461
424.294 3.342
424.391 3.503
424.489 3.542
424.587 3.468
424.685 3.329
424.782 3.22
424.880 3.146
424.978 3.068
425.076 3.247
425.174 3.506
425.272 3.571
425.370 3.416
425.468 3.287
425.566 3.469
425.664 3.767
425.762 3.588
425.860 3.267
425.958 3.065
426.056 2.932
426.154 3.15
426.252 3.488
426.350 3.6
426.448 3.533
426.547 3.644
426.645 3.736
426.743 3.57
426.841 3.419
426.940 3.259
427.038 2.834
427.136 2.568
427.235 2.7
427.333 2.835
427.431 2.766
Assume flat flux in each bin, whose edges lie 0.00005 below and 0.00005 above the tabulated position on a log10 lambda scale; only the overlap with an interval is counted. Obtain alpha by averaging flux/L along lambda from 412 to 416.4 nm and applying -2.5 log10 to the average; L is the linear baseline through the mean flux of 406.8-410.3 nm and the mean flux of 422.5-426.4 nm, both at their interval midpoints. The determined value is -0.07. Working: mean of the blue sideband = 3.47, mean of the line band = 3.65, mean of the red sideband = 3.31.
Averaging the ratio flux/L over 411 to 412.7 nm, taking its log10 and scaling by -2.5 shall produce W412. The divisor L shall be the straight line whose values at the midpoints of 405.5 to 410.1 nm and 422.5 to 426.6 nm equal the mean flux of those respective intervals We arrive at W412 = -0.085 mag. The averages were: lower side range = 3.47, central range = 3.71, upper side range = 3.32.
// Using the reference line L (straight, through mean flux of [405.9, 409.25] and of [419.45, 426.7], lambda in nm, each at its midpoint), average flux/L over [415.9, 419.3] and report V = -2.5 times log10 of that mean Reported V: -0.05 mag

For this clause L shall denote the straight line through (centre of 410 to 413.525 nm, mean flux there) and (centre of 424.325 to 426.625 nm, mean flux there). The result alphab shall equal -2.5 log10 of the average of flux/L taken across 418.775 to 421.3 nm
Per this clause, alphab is -0.02 mag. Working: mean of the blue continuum 3.54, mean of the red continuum 3.39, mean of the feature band 3.52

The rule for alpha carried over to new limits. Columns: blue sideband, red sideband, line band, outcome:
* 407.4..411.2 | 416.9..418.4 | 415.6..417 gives -0.058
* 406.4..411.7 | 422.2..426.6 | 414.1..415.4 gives -0.058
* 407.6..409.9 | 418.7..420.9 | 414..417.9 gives -0.028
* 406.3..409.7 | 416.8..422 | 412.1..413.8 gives -0.033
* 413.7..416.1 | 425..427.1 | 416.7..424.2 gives 0.016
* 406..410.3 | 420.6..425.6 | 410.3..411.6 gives -0.050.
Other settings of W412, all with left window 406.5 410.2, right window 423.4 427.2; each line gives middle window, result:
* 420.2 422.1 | -0.07 mag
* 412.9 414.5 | -0.05 mag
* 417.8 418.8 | -0.03 mag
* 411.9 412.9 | -0.07 mag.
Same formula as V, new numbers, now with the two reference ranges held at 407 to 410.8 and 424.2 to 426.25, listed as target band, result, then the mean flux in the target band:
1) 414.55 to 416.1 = -0.07 mag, 3.63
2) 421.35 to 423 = 0.01 mag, 3.33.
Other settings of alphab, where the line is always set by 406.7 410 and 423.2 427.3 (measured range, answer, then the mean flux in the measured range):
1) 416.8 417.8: -0.02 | 3.51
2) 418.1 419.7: -0.04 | 3.54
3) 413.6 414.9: -0.06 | 3.68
